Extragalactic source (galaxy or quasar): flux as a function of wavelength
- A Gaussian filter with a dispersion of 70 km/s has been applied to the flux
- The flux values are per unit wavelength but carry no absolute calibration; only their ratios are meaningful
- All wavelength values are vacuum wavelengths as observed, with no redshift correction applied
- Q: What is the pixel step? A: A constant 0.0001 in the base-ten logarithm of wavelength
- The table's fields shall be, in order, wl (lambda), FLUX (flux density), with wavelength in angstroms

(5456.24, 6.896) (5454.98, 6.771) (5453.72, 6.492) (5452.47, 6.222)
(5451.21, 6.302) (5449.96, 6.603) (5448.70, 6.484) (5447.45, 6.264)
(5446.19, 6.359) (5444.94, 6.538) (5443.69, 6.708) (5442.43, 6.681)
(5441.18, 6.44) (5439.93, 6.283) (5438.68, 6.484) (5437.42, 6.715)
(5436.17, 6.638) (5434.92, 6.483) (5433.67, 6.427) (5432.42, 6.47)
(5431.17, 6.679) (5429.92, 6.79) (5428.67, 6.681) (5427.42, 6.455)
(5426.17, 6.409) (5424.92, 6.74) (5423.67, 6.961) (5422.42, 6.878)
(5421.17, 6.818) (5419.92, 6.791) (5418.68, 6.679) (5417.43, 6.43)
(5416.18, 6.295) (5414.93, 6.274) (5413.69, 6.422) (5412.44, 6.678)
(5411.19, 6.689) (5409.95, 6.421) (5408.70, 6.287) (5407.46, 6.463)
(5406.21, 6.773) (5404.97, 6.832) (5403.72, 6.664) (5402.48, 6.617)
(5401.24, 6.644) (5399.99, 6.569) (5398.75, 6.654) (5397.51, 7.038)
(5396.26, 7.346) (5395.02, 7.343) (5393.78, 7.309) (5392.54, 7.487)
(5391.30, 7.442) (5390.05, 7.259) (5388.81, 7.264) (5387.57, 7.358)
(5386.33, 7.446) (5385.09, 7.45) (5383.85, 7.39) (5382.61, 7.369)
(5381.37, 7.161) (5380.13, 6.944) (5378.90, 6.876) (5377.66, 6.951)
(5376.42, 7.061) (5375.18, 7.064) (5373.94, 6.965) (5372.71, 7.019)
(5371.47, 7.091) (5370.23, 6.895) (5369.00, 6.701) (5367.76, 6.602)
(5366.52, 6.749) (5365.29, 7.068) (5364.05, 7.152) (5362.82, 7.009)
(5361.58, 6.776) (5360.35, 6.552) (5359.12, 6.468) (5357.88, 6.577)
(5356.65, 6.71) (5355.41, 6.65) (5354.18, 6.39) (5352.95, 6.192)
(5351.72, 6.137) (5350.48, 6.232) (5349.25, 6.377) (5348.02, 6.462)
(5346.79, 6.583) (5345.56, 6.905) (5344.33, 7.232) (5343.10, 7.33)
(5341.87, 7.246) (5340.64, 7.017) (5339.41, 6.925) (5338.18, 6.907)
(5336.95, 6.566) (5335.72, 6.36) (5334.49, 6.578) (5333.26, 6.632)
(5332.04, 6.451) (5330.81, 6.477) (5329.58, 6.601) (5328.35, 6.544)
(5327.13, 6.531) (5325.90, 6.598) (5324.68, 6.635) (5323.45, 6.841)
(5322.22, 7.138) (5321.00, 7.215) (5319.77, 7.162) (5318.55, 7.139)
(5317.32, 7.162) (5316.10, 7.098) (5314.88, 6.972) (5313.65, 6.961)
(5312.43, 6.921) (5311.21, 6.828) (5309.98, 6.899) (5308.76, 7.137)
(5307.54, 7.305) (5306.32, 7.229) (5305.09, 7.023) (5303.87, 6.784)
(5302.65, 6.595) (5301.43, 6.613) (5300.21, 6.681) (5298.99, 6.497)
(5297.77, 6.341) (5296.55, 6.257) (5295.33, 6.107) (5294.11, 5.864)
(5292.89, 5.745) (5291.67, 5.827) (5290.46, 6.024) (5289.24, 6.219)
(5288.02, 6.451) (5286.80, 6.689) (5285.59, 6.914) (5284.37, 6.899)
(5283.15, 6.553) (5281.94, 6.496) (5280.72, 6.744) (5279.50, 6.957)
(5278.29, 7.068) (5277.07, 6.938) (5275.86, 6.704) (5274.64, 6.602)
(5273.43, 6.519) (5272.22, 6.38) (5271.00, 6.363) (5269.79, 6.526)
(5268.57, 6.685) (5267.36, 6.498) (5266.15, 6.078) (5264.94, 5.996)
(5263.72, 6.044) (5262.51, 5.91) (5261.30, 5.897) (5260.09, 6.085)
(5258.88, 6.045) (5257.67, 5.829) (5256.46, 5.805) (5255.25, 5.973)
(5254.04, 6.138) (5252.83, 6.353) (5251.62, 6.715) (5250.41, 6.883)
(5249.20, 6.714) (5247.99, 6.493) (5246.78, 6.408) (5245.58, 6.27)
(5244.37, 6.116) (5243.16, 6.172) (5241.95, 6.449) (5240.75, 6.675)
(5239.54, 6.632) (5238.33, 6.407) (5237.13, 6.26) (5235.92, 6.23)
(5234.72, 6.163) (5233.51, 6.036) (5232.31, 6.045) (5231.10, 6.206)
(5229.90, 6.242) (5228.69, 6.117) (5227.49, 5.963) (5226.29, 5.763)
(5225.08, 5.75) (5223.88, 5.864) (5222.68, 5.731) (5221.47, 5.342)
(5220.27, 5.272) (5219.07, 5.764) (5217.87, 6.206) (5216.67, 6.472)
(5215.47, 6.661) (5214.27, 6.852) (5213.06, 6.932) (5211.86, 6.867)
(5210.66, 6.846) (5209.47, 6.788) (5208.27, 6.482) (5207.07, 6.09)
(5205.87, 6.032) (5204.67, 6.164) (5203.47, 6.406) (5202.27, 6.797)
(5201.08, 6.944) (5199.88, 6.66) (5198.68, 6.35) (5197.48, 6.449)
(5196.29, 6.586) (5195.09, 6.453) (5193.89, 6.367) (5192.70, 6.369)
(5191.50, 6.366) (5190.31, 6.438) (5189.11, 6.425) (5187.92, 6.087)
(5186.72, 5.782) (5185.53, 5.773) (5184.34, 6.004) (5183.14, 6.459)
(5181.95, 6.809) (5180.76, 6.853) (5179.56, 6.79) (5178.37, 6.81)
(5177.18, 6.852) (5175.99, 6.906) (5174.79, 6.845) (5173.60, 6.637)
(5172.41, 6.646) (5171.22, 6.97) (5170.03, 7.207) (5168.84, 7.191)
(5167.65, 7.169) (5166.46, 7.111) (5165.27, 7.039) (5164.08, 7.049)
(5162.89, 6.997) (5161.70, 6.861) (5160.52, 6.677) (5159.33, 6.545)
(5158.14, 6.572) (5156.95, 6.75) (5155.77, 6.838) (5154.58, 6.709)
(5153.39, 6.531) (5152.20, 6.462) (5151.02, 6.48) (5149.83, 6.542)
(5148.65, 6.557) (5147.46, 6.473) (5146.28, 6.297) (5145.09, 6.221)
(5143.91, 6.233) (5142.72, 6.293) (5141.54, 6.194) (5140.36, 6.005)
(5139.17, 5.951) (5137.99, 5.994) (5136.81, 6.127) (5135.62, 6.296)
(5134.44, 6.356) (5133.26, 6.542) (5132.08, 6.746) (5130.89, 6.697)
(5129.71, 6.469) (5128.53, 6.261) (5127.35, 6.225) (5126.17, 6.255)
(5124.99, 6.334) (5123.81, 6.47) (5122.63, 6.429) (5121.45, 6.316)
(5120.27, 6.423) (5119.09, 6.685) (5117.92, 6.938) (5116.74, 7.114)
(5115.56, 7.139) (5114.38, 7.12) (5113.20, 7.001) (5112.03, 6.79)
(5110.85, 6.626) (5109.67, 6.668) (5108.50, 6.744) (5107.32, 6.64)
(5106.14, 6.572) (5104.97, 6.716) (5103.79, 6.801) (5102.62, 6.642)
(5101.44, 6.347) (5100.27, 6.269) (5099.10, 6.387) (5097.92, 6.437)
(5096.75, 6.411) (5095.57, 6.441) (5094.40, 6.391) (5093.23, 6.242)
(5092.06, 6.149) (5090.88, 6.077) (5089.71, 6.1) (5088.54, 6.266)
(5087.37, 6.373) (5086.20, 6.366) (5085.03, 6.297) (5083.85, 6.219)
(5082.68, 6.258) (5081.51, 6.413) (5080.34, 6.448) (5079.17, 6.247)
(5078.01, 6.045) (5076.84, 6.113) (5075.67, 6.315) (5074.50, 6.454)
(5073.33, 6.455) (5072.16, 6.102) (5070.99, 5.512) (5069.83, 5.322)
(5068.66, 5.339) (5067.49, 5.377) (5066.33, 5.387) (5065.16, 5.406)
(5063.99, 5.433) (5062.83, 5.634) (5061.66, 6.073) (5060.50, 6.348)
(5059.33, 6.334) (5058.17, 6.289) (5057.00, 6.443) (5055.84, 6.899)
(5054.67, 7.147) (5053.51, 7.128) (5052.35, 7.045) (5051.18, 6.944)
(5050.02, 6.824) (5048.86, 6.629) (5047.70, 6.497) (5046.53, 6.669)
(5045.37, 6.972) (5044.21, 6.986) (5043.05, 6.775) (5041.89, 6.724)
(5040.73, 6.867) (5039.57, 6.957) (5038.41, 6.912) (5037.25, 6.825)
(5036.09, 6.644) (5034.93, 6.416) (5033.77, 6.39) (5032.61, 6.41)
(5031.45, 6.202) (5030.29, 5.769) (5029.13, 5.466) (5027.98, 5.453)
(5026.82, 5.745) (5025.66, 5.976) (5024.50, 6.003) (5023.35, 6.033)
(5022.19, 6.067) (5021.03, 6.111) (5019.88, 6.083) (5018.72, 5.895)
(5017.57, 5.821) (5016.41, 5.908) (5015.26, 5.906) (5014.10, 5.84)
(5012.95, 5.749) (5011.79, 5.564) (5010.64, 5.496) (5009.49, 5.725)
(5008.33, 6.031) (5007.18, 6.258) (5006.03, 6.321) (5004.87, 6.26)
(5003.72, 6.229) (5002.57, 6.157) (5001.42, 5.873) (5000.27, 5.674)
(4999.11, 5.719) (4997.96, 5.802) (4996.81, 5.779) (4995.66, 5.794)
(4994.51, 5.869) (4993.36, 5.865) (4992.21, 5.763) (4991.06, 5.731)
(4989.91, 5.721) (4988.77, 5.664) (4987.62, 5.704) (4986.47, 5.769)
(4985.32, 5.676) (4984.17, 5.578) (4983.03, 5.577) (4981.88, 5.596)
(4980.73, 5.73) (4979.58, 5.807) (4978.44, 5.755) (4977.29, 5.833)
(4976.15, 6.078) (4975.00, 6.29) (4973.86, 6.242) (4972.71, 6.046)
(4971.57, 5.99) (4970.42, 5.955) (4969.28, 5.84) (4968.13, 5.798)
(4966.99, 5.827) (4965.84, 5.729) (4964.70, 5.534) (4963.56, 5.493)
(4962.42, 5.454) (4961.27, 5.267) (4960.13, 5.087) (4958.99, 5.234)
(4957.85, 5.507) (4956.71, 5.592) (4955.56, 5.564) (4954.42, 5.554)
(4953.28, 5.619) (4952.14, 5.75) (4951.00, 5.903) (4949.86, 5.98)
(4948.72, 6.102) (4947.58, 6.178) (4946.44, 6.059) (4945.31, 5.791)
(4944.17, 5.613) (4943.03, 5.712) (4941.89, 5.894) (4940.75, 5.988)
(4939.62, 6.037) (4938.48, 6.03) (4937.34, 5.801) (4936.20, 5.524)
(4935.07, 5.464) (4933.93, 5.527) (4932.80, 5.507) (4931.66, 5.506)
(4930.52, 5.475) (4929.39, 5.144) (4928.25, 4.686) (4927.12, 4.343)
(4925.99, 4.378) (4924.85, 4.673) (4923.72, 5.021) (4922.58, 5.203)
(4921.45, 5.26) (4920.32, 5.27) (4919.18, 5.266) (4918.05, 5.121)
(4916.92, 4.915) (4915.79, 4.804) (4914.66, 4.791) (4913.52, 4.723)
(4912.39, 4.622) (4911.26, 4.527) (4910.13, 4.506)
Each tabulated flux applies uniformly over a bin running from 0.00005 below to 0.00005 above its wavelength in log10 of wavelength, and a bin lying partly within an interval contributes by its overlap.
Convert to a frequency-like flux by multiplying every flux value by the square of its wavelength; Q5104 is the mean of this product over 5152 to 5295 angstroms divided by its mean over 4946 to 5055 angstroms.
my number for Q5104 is 1.2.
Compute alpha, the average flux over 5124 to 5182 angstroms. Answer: 6.6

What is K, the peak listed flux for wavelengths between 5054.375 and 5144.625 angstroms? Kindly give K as 7.147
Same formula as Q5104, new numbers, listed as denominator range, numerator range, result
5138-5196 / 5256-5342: 1.06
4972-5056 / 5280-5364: 1.23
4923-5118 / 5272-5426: 1.27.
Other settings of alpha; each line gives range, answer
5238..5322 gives 6.54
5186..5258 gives 6.29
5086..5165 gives 6.51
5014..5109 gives 6.29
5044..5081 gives 6.27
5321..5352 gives 6.71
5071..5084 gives 6.25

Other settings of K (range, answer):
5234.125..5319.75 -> 7.305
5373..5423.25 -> 7.487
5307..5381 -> 7.33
